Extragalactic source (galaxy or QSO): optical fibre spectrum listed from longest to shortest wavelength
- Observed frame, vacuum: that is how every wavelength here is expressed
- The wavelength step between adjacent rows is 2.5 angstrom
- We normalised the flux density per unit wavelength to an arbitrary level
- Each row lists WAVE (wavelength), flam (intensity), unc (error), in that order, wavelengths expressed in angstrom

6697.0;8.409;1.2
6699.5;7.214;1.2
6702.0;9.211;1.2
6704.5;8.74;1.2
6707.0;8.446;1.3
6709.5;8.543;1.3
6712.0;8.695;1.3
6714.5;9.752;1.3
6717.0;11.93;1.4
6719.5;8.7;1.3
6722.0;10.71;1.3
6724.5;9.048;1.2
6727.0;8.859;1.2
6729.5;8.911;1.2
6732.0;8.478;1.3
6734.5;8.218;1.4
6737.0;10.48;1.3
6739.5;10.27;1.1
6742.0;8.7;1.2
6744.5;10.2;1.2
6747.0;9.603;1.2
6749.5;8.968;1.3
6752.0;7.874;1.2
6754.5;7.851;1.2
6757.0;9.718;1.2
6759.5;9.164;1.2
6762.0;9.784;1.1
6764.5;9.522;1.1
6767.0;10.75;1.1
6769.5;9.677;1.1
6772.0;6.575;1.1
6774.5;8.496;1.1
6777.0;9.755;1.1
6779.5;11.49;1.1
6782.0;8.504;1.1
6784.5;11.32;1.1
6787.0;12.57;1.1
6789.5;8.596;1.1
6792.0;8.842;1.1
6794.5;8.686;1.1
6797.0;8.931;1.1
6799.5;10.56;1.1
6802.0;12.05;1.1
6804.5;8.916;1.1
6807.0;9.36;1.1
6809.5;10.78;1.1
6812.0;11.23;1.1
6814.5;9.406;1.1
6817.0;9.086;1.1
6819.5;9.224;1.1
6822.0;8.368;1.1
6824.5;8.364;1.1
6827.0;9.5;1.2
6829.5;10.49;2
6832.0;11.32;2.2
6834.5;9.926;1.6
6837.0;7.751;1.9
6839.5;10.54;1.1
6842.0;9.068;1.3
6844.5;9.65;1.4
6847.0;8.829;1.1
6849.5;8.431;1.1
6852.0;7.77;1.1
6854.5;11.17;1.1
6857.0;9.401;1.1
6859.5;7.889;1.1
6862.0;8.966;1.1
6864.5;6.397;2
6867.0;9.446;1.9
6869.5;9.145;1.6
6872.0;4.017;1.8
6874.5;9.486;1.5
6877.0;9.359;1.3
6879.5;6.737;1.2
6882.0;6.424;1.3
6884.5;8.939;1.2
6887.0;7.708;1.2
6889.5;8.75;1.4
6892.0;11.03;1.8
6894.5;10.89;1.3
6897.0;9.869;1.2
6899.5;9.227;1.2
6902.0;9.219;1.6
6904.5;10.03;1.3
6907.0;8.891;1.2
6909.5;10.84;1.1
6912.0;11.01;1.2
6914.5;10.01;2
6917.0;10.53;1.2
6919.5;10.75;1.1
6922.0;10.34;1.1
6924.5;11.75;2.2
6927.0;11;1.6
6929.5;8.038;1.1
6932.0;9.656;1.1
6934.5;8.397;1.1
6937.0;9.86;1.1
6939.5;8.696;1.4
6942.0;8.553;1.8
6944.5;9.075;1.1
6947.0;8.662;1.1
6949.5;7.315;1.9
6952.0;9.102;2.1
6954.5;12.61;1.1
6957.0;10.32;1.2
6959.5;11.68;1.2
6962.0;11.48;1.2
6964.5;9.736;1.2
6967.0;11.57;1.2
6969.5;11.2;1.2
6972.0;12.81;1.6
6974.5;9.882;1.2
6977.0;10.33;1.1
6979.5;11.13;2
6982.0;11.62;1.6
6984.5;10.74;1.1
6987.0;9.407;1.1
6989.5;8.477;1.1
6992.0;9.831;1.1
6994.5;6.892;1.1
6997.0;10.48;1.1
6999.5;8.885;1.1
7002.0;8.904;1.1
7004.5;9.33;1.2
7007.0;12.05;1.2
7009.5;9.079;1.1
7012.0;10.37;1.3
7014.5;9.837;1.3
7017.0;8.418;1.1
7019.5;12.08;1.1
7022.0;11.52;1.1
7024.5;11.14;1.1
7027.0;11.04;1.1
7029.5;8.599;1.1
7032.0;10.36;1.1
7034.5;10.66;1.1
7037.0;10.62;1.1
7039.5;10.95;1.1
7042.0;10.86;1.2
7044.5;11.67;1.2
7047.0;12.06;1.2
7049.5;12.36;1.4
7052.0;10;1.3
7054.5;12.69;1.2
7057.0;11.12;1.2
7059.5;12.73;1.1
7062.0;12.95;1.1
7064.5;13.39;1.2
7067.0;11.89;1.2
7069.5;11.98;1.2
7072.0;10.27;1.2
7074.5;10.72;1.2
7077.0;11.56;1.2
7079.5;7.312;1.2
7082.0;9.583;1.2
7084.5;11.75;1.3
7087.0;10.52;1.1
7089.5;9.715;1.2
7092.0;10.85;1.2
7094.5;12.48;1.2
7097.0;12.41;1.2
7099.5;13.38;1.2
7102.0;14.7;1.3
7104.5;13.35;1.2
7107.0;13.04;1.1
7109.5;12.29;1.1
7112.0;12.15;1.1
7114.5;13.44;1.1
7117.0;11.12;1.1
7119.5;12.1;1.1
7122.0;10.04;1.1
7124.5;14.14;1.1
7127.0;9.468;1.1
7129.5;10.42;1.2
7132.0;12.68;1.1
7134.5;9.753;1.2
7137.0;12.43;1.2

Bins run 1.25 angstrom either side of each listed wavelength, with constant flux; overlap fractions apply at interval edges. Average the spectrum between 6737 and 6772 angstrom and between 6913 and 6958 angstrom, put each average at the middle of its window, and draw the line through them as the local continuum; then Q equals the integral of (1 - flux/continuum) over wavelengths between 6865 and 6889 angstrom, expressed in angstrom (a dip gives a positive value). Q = 4.2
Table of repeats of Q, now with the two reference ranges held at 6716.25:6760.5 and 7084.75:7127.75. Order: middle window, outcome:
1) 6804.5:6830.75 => 0.9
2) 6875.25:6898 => 3.4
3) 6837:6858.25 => 1.8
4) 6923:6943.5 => 2.4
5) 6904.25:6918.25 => 0.5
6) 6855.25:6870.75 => 2.4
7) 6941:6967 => 2.4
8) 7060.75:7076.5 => -0.1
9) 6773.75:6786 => -0.5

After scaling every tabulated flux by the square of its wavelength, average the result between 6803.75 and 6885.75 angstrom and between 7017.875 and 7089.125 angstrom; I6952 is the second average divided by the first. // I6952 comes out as 1.32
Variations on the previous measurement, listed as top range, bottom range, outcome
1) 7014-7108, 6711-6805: 1.30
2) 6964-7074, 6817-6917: 1.23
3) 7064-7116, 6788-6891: 1.40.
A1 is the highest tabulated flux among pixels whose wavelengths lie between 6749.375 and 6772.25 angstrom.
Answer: 10.75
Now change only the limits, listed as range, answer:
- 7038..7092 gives 13.39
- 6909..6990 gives 12.81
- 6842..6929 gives 11.75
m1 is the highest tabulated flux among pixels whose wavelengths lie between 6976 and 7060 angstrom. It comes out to 12.73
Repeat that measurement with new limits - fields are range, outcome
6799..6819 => 12.05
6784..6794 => 12.57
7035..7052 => 12.36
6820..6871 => 11.32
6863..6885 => 9.486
